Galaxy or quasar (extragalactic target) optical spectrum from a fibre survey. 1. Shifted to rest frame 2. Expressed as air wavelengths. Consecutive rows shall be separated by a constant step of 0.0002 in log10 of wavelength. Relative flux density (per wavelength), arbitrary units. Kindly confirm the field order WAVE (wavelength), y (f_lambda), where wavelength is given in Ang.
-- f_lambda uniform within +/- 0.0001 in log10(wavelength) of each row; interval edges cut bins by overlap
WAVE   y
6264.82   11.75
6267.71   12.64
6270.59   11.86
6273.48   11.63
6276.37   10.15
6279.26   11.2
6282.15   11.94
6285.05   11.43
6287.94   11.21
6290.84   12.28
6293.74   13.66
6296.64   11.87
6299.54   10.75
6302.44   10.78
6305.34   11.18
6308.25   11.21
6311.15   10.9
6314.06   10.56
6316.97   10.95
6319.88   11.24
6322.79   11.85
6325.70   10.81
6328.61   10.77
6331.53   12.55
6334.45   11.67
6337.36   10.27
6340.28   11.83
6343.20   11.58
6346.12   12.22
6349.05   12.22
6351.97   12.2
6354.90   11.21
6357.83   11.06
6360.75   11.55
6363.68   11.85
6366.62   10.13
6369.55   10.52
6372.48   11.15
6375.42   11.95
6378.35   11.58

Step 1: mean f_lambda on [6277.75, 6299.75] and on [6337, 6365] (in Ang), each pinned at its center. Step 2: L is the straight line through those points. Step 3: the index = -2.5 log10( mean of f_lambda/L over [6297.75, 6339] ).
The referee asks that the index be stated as 0.06 mag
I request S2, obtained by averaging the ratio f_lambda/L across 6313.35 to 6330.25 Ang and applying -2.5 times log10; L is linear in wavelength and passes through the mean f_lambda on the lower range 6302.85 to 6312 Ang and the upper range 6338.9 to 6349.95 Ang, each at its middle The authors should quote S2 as 0.03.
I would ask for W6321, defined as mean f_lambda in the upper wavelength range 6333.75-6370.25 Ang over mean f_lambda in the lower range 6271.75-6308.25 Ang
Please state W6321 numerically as 1.0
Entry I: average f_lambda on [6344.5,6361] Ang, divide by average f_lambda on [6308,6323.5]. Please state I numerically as 1.06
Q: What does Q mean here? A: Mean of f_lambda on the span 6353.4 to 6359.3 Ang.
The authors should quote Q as 11.1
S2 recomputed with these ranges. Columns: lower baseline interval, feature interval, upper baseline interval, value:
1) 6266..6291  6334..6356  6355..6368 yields -0.04 mag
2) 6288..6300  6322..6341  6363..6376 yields 0.02 mag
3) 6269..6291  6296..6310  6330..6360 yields 0.04 mag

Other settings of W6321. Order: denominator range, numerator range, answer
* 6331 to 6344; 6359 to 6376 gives 0.97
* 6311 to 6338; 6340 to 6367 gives 1.04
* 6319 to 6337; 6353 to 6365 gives 1.00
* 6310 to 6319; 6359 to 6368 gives 1.03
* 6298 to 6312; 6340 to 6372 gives 1.04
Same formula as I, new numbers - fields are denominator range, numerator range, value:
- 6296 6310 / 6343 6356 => 1.07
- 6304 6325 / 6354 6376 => 1.00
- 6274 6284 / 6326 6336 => 1.04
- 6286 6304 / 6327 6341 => 0.97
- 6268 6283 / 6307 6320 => 0.96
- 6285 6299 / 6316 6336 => 0.95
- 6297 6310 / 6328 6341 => 1.03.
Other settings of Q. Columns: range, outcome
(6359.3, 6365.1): 11.7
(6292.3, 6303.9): 11.8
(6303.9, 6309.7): 11.2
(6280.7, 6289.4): 11.5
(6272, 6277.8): 10.9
